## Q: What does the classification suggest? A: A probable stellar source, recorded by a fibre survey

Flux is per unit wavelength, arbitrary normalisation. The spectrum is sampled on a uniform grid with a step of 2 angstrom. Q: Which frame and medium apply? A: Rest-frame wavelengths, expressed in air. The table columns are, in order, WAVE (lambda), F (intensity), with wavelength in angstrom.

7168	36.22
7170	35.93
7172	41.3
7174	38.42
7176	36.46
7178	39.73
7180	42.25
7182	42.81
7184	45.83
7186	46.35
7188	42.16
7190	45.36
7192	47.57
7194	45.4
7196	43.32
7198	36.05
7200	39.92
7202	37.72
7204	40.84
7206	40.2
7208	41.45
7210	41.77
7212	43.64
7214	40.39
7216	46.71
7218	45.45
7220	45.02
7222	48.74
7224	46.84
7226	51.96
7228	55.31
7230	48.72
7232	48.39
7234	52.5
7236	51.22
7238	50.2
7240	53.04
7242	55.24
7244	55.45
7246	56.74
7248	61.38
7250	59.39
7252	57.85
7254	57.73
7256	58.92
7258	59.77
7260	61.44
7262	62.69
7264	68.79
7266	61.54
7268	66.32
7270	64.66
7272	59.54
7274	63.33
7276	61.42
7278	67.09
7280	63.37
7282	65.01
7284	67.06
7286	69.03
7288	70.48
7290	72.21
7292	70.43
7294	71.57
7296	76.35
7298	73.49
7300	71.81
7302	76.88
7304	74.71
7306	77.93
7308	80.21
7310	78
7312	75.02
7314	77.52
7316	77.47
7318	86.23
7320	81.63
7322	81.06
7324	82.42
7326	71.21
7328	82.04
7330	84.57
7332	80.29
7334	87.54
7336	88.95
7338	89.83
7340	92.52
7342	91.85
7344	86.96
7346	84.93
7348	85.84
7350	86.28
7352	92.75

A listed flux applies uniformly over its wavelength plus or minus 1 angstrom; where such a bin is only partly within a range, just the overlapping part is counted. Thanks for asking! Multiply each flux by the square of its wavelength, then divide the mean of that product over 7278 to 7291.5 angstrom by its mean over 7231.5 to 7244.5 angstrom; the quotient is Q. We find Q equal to 1.31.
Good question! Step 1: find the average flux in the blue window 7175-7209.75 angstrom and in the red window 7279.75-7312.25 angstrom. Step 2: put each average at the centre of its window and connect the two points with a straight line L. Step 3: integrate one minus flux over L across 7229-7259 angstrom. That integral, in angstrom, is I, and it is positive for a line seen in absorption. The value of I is 1.2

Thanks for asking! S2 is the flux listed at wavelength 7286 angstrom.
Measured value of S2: 69.03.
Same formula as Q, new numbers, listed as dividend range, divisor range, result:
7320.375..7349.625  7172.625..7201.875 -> 2.10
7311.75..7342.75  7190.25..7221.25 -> 2.03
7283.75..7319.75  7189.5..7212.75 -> 1.85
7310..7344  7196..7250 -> 1.79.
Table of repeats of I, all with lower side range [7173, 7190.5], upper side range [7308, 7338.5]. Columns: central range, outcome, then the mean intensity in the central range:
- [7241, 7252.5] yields 0.5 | 57.7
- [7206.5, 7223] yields 2.3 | 44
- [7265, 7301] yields 1.4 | 67.5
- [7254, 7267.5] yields 0.4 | 62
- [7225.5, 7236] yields 0.8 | 51.3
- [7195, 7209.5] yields 2.4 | 40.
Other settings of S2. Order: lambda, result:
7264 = 68.79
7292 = 70.43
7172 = 41.3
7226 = 51.96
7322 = 81.06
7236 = 51.22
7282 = 65.01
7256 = 58.92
